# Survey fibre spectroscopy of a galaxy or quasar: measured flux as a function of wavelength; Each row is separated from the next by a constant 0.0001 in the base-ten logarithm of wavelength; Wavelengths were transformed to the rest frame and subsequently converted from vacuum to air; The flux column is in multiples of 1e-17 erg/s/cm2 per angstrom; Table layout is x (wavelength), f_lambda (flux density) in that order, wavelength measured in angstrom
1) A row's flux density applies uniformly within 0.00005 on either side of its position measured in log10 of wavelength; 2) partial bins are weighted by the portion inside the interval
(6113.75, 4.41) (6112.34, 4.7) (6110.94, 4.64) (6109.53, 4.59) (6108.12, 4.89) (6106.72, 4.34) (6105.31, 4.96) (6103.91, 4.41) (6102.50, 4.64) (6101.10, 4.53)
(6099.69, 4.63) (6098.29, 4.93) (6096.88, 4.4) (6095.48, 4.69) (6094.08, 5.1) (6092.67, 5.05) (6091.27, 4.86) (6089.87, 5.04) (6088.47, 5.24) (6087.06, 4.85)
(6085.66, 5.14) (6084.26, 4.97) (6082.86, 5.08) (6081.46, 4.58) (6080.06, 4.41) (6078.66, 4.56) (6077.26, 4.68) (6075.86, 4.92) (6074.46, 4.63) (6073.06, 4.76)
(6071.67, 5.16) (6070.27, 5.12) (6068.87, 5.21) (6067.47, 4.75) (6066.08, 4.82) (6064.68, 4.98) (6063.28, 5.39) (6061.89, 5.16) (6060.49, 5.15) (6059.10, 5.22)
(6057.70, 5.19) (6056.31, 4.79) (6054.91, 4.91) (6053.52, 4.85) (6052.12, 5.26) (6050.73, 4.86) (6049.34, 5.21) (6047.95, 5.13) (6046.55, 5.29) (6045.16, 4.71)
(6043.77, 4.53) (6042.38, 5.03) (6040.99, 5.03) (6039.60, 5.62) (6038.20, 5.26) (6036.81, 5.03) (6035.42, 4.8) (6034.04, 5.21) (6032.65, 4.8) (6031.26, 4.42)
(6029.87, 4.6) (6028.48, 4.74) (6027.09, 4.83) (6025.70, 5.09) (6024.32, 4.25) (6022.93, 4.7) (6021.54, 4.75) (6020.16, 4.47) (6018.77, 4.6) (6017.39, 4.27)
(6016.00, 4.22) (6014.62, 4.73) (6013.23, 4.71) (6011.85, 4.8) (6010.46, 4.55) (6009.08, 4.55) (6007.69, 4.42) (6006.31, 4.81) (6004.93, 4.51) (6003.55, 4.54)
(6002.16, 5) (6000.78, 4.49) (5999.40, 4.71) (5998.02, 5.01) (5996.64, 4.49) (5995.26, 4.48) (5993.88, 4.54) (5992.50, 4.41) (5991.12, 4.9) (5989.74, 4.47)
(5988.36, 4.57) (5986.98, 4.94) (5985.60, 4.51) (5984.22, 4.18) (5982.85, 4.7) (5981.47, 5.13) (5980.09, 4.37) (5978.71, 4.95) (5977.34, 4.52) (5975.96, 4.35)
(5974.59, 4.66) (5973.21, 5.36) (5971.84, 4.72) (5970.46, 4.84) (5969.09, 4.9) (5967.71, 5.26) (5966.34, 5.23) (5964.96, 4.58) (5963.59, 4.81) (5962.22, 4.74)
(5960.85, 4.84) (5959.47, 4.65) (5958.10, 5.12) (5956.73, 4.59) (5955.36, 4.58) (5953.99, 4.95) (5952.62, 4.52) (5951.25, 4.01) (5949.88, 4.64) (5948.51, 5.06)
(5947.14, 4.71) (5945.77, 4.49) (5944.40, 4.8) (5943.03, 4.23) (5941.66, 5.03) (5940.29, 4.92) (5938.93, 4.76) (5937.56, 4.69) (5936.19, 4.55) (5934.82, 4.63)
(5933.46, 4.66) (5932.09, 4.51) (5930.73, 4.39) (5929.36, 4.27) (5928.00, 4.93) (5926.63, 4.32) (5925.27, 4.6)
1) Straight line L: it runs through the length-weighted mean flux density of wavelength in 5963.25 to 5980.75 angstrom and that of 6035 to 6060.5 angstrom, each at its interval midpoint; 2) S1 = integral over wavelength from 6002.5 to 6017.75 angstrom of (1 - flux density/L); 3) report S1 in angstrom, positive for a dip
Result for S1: 1.1 angstrom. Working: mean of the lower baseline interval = 4.81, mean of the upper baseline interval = 5.04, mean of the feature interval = 4.57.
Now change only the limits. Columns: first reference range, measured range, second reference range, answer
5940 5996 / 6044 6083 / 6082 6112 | -1.4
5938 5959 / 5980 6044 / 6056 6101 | 1.4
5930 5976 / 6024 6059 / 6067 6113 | -1.3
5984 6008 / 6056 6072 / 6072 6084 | -1.3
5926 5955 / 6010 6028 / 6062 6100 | 0.6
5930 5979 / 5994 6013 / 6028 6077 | 0.8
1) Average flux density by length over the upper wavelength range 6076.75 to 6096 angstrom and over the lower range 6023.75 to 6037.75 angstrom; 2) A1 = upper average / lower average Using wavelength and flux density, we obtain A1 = 1.0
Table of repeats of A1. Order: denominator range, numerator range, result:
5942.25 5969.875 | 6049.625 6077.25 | 1.06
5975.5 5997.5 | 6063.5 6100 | 1.06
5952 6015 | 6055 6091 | 1.05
